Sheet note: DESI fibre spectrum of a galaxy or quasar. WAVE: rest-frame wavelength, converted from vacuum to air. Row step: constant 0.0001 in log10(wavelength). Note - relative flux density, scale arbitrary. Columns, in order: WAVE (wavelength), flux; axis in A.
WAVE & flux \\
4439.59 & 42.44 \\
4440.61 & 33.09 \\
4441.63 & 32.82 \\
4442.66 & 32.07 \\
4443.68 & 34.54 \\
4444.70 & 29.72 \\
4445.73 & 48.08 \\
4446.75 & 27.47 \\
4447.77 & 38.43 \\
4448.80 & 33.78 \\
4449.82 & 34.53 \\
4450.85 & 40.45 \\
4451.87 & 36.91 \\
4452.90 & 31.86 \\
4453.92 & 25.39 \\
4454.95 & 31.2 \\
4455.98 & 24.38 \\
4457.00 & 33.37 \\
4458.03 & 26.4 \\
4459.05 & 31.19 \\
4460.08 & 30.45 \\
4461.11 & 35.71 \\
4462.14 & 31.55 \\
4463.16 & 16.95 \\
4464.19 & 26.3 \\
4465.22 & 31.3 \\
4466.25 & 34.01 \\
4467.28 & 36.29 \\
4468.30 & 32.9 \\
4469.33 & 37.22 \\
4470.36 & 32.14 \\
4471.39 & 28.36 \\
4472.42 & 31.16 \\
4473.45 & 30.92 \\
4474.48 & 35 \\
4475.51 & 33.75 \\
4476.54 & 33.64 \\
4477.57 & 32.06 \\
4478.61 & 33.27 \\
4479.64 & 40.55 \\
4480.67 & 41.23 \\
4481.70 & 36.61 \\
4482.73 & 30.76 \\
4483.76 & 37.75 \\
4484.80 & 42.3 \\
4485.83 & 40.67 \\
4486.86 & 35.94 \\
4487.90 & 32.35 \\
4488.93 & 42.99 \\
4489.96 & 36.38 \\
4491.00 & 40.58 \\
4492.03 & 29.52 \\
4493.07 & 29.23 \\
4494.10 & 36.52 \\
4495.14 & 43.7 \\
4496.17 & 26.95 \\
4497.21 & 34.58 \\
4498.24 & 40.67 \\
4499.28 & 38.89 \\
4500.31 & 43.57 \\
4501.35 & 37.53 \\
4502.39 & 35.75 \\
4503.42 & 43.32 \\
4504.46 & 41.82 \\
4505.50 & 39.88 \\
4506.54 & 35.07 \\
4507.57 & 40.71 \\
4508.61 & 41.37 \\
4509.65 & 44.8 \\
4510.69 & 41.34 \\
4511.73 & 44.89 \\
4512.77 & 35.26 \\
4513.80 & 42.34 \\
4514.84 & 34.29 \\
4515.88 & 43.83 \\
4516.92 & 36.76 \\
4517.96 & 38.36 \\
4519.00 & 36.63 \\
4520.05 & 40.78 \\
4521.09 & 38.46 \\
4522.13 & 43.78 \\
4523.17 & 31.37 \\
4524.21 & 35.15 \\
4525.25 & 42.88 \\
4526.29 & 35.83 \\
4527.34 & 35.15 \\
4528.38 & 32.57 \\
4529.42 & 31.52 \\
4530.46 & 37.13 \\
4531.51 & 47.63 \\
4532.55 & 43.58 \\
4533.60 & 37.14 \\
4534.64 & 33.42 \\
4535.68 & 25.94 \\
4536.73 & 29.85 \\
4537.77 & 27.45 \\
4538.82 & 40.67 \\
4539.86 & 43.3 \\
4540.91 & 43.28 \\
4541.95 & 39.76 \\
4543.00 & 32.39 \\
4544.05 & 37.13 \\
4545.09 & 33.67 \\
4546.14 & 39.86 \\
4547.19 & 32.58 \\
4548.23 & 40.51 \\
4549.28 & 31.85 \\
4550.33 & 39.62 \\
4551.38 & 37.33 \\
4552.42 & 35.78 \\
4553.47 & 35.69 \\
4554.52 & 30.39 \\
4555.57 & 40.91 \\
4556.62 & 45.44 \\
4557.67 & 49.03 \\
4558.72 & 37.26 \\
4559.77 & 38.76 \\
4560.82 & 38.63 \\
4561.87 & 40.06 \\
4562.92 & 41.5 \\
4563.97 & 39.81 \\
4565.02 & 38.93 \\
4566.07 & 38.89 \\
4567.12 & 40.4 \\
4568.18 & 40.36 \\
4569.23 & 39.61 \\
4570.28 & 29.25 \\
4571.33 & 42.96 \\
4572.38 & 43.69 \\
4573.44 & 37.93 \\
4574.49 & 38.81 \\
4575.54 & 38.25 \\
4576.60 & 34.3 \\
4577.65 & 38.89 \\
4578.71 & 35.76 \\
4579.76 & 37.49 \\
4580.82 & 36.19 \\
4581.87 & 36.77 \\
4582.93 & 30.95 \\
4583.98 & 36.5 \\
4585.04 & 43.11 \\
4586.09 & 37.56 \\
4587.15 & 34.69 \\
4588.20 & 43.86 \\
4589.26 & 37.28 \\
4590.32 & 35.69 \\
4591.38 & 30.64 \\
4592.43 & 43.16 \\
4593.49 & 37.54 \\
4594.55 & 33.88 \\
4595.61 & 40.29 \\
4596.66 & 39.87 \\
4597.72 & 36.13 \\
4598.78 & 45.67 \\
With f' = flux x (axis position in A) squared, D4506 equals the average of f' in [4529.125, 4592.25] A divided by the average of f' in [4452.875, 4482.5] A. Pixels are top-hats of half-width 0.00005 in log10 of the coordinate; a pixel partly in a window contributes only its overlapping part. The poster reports 1.2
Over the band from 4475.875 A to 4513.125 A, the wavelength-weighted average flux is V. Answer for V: 37.8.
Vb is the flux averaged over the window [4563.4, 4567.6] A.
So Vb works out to 39.6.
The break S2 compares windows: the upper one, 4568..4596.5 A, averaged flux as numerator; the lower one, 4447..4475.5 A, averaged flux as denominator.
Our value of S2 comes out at 1.18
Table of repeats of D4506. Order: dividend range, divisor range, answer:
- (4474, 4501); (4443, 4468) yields 1.15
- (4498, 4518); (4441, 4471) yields 1.27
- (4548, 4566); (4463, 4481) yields 1.23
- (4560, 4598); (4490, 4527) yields 1.02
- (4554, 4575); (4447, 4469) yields 1.32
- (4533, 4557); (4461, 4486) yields 1.11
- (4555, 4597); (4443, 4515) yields 1.14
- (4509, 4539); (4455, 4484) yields 1.19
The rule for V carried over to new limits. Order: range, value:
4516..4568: 37.7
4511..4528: 38.5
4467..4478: 33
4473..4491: 36.4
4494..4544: 38.1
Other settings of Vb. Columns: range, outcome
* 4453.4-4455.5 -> 28.2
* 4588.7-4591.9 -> 34.5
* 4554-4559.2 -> 40.6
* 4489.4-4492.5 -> 35.7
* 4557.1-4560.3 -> 41.7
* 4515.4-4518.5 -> 39.6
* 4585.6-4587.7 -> 36.2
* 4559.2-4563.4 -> 39.7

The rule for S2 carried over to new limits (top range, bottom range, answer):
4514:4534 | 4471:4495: 1.07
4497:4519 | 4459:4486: 1.19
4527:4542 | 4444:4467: 1.15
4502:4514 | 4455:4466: 1.40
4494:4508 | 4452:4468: 1.29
